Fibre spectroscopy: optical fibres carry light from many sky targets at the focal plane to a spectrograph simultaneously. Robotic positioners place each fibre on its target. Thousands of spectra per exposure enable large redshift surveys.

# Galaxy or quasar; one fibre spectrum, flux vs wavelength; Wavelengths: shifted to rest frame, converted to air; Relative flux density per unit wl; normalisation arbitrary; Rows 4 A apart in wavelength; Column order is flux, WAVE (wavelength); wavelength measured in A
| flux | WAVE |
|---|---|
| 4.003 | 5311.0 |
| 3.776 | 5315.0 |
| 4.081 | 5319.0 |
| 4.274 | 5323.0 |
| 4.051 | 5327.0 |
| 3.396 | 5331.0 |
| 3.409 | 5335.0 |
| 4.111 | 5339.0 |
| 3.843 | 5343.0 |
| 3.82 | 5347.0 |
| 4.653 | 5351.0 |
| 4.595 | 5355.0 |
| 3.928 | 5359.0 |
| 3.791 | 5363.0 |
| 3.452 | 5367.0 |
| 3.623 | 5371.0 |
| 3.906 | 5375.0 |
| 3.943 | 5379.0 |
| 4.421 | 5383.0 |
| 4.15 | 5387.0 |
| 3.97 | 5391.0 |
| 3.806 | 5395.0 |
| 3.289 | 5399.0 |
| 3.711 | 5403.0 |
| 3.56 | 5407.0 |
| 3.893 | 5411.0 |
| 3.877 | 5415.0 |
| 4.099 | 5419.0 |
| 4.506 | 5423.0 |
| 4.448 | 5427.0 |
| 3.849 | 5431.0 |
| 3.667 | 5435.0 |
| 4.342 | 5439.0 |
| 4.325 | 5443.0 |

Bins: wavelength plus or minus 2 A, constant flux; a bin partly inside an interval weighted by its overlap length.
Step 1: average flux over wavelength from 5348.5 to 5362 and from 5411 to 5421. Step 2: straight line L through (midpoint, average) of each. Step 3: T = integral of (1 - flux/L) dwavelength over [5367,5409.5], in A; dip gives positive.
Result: 3.2 A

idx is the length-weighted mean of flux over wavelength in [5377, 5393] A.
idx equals 4.12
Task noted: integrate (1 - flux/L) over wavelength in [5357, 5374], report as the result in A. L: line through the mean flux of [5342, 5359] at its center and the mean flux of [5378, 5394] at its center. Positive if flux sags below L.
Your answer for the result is 1.9 A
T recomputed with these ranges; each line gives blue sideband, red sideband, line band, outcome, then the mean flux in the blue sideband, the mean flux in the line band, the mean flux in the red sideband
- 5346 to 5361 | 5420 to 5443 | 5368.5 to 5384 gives 1.17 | 4.28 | 3.93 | 4.17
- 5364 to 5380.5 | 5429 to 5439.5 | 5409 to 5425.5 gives -1.08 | 3.73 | 4.1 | 3.9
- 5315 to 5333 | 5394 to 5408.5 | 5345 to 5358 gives -1.77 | 3.93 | 4.32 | 3.58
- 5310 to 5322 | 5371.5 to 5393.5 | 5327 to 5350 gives 1.22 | 3.98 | 3.79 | 4.04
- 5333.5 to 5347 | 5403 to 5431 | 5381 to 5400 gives -0.07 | 3.81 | 3.96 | 4.02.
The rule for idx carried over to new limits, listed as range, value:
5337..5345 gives 3.98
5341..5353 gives 4.11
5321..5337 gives 3.78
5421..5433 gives 4.27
